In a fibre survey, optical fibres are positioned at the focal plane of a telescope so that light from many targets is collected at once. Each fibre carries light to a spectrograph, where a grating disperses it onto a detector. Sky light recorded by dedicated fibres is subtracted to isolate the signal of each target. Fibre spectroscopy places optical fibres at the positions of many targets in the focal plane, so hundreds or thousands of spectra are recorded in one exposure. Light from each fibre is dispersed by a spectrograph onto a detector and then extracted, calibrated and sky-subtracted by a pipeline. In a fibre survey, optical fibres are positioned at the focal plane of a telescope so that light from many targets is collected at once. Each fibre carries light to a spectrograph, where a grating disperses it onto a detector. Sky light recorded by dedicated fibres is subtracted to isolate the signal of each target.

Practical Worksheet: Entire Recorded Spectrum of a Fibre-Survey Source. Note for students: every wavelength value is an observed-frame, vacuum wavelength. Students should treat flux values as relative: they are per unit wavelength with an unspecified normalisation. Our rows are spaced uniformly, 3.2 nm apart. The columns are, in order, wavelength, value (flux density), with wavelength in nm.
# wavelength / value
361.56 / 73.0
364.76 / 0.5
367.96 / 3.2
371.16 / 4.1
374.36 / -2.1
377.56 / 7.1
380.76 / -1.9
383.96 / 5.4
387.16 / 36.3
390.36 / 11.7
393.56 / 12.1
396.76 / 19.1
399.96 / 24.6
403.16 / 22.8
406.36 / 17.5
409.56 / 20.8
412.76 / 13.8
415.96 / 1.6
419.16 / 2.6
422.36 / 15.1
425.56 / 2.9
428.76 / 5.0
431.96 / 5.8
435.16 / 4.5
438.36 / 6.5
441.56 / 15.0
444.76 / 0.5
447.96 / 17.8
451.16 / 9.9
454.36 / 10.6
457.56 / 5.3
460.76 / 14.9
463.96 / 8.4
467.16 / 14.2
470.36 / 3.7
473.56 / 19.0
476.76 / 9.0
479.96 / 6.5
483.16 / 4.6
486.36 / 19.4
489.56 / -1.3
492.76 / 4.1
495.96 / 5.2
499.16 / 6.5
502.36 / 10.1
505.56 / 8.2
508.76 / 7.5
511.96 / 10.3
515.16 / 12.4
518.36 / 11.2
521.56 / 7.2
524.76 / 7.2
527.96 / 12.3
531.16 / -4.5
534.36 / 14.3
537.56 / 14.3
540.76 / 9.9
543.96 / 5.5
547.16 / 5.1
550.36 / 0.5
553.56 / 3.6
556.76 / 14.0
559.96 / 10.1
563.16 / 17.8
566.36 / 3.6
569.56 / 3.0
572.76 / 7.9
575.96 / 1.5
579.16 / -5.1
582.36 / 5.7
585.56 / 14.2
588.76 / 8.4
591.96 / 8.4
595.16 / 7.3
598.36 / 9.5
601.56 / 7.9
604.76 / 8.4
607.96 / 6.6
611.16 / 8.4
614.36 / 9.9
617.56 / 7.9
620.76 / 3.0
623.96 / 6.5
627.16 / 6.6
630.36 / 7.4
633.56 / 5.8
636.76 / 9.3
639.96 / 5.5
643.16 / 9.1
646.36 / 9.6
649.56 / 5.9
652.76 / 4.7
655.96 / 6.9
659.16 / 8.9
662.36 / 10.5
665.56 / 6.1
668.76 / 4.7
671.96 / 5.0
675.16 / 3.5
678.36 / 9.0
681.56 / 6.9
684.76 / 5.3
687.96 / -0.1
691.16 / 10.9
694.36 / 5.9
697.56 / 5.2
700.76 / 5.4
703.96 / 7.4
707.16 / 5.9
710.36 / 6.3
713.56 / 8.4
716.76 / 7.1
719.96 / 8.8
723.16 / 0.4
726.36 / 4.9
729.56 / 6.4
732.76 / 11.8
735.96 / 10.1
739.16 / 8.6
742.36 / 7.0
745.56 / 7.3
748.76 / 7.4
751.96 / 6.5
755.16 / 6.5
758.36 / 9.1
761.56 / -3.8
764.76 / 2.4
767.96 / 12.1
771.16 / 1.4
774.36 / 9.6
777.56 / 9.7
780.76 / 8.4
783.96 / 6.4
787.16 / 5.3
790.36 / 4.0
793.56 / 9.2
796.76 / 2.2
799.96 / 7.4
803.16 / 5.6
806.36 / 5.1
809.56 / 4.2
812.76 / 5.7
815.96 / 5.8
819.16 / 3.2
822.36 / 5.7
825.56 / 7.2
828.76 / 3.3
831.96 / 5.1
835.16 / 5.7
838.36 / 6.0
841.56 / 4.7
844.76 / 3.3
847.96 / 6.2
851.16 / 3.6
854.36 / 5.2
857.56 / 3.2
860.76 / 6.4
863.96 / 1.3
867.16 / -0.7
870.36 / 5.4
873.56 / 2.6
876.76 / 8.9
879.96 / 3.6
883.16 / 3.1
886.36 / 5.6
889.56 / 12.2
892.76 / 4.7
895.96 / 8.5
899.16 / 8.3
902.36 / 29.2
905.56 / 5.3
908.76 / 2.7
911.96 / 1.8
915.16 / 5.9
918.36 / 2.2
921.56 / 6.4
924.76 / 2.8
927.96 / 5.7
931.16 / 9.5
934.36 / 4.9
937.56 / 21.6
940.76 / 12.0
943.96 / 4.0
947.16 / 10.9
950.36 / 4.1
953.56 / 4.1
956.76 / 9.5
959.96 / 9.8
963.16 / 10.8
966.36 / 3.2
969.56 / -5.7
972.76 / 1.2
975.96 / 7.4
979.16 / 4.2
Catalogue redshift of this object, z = 1.42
